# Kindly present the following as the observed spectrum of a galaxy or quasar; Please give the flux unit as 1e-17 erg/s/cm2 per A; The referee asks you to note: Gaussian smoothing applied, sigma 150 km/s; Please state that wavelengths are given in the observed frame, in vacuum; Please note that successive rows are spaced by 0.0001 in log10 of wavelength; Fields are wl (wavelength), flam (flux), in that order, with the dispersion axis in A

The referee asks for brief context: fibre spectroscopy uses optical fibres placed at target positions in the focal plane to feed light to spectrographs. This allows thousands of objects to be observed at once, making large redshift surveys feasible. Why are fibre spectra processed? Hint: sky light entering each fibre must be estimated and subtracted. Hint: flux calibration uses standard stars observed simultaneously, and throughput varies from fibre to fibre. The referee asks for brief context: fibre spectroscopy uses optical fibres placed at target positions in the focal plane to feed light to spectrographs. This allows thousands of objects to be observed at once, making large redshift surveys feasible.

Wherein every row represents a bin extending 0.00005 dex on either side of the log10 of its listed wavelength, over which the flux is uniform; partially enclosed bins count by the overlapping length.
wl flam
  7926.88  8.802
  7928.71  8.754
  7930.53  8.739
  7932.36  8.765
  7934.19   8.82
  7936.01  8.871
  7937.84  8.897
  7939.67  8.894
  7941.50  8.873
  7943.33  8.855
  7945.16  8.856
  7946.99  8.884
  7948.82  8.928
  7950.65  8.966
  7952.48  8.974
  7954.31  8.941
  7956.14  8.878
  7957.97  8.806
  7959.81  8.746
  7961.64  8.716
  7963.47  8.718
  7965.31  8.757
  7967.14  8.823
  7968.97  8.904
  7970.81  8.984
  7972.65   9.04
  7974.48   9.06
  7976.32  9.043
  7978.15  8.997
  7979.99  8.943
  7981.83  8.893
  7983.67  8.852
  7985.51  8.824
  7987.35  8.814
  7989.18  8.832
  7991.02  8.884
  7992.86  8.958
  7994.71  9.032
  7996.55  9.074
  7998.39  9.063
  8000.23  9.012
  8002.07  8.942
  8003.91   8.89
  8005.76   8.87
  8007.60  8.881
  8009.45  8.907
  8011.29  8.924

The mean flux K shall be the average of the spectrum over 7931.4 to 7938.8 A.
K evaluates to 8.83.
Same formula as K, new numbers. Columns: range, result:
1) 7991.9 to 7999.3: 9.02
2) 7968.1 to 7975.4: 8.99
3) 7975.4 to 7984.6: 8.94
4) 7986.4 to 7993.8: 8.87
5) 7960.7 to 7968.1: 8.77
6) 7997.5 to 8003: 9.02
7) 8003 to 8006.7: 8.87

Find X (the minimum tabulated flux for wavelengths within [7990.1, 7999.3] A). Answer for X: 8.884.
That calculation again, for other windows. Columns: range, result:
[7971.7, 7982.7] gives 8.893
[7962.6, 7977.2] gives 8.718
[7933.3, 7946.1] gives 8.82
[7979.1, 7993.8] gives 8.814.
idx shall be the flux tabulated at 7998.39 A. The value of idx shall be 9.063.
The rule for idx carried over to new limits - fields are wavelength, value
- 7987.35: 8.814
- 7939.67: 8.894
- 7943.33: 8.855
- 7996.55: 9.074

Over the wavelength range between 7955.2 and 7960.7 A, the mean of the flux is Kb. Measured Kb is 8.81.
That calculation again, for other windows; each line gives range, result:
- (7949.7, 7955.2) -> 8.96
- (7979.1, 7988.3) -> 8.87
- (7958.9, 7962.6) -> 8.75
